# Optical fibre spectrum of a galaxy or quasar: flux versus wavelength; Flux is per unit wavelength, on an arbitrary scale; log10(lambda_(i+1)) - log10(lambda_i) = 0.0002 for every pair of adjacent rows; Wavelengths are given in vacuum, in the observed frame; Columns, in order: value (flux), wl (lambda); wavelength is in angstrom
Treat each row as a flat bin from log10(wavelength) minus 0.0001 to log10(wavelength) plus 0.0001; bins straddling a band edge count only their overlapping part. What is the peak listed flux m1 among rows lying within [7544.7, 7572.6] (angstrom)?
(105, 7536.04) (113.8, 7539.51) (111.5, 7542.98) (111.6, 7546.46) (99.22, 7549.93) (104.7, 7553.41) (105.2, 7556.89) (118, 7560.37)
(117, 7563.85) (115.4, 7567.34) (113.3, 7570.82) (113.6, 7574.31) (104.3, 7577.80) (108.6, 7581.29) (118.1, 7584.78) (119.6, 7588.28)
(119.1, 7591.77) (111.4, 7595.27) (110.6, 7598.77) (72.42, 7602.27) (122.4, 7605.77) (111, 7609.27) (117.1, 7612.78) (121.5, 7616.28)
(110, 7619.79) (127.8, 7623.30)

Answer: 118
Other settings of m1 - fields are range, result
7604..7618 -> 122.4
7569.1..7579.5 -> 113.6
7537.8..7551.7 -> 113.8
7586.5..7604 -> 119.6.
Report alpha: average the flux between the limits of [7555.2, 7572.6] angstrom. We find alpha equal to 114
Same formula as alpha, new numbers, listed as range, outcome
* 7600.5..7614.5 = 106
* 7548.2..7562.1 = 107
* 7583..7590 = 119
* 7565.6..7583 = 111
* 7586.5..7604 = 107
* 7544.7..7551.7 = 105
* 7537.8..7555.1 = 108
